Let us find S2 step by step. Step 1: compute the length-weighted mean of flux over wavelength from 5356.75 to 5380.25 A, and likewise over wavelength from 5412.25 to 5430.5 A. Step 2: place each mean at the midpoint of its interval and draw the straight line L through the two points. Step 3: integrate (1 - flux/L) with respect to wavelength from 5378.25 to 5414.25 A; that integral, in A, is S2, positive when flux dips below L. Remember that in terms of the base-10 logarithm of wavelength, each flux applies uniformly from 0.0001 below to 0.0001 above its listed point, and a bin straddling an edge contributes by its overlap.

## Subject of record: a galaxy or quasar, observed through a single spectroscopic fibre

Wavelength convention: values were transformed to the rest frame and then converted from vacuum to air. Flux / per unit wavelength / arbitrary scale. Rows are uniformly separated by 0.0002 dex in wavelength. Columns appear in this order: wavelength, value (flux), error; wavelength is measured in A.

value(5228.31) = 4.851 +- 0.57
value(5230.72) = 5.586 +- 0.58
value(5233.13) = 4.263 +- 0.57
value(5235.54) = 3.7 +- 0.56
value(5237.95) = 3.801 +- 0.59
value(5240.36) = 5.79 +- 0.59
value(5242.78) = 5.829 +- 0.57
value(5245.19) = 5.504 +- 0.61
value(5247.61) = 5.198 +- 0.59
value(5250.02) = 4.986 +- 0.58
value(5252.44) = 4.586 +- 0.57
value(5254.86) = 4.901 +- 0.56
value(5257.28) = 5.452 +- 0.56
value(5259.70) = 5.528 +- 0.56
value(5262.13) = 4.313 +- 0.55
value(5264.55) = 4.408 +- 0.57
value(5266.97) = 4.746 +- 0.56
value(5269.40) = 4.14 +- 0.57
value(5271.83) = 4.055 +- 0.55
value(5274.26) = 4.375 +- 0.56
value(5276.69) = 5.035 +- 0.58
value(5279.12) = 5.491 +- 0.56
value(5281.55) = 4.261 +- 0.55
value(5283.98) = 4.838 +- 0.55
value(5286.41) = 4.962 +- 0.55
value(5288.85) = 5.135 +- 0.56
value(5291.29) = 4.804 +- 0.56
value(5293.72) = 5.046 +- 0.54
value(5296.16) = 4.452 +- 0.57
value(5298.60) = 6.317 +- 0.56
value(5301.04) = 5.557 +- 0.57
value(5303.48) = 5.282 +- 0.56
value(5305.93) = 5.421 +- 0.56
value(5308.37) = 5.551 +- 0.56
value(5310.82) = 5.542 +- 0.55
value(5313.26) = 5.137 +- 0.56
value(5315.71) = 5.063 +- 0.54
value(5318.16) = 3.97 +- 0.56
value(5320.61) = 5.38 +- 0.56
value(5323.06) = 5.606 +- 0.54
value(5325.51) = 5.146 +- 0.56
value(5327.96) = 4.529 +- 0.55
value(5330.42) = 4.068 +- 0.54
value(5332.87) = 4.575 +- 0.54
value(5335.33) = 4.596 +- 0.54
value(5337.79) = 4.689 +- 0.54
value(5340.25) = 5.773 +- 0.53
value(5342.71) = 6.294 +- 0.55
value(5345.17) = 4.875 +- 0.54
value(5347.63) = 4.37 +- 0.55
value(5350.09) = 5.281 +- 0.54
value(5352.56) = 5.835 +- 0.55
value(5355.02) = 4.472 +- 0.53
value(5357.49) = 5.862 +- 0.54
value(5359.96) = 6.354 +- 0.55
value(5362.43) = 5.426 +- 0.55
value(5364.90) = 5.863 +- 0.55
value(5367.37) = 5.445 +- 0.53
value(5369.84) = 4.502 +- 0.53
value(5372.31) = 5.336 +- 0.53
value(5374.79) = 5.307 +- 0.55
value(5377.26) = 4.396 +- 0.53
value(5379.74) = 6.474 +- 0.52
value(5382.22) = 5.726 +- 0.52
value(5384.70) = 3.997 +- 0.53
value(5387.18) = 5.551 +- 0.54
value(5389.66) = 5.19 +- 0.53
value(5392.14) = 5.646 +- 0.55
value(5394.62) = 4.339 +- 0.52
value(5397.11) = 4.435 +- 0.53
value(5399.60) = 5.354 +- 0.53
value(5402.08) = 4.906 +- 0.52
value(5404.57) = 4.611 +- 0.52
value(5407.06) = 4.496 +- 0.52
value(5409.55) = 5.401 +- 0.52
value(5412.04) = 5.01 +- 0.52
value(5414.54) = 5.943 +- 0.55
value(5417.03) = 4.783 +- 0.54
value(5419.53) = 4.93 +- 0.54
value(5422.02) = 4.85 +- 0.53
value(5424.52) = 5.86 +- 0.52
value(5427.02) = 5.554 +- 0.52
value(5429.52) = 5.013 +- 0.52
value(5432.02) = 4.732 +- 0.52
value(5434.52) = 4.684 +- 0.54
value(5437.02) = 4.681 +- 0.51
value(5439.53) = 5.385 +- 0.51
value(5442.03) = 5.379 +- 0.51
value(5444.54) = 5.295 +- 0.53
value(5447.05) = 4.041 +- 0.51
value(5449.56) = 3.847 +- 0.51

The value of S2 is 1.73 A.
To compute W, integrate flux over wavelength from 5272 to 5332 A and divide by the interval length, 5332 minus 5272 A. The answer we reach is 5.02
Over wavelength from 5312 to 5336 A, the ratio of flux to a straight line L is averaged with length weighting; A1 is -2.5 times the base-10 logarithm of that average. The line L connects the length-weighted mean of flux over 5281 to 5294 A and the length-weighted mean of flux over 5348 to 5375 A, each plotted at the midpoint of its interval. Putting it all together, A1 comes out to 0.07 mag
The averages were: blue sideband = 4.86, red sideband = 5.4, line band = 4.81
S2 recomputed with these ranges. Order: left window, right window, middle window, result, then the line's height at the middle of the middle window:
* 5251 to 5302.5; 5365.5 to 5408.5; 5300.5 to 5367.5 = -3.2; 4.97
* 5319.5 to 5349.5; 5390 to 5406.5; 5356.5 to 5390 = -3.1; 4.93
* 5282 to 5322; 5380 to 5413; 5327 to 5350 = 0.9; 5.09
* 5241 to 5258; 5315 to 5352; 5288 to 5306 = -0.6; 5.07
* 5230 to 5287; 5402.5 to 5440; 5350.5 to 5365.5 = -2.0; 4.96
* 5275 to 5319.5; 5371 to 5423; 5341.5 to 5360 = -1.0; 5.09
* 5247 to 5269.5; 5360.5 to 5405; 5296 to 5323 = -1.7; 4.98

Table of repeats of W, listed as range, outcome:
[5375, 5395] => 5.21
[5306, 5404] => 5.15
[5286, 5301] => 5.16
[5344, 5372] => 5.3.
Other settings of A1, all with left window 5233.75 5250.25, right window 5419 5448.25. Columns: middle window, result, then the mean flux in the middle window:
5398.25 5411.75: 0.02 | 4.95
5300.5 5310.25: -0.10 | 5.45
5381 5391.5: -0.03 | 5.15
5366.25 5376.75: -0.02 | 5.1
